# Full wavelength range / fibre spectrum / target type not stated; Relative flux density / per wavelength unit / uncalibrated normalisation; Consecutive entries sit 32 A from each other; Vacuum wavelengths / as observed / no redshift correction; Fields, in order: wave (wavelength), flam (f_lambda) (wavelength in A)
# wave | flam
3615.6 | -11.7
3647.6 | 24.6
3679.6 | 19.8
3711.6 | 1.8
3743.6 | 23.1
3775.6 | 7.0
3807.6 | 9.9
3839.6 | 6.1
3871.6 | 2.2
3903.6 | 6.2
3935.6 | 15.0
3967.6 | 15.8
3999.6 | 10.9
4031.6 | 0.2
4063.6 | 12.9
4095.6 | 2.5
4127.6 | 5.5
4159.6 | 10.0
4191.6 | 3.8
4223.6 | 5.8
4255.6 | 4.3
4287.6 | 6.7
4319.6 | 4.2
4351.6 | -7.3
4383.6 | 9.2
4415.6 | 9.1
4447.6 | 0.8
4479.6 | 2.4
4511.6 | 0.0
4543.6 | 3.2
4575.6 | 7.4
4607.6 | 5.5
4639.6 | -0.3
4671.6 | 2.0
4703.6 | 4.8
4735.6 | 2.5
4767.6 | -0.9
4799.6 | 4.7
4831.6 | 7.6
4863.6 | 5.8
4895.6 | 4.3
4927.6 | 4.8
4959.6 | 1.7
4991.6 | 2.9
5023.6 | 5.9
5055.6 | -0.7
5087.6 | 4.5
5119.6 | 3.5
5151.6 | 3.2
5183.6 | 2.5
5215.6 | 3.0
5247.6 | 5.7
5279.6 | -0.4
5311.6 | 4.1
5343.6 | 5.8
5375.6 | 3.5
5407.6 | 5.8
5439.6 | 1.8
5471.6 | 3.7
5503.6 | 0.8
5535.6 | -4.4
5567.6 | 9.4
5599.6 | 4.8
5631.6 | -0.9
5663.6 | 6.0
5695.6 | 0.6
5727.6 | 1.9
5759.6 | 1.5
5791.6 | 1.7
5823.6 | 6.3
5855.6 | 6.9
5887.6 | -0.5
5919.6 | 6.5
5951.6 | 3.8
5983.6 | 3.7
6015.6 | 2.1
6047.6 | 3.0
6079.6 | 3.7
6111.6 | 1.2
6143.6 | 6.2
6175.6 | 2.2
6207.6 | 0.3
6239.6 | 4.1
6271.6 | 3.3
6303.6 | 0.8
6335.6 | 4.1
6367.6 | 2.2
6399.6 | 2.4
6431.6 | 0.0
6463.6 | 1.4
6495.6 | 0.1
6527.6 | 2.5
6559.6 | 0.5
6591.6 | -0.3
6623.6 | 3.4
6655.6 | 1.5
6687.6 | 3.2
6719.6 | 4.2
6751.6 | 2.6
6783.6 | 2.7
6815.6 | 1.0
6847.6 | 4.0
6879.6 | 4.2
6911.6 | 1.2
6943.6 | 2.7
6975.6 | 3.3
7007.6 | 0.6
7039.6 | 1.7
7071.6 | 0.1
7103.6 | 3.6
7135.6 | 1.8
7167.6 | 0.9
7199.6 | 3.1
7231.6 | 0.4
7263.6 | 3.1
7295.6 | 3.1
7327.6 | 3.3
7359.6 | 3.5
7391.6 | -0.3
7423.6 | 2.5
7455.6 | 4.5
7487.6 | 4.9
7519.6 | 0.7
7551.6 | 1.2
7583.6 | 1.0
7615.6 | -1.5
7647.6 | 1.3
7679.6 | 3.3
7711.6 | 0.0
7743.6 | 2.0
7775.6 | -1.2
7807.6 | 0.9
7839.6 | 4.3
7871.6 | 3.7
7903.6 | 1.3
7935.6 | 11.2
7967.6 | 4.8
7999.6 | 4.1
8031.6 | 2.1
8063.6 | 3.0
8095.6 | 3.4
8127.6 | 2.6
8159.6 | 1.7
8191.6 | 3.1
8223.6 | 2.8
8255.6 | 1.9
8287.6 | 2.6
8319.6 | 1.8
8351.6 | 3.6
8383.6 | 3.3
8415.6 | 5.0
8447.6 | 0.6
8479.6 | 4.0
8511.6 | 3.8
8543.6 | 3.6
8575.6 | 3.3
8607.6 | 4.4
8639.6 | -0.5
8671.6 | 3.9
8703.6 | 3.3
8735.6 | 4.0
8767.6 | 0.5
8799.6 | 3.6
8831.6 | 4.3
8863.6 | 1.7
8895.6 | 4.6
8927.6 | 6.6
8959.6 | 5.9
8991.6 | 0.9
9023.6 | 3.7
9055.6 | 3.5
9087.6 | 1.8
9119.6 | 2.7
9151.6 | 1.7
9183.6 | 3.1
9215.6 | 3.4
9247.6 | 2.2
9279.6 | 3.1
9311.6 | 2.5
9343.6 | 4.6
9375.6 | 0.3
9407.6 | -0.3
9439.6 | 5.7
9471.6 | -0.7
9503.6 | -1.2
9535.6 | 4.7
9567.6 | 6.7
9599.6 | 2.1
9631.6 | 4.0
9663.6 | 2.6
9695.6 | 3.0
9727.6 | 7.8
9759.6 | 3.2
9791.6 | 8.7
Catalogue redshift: 1.126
